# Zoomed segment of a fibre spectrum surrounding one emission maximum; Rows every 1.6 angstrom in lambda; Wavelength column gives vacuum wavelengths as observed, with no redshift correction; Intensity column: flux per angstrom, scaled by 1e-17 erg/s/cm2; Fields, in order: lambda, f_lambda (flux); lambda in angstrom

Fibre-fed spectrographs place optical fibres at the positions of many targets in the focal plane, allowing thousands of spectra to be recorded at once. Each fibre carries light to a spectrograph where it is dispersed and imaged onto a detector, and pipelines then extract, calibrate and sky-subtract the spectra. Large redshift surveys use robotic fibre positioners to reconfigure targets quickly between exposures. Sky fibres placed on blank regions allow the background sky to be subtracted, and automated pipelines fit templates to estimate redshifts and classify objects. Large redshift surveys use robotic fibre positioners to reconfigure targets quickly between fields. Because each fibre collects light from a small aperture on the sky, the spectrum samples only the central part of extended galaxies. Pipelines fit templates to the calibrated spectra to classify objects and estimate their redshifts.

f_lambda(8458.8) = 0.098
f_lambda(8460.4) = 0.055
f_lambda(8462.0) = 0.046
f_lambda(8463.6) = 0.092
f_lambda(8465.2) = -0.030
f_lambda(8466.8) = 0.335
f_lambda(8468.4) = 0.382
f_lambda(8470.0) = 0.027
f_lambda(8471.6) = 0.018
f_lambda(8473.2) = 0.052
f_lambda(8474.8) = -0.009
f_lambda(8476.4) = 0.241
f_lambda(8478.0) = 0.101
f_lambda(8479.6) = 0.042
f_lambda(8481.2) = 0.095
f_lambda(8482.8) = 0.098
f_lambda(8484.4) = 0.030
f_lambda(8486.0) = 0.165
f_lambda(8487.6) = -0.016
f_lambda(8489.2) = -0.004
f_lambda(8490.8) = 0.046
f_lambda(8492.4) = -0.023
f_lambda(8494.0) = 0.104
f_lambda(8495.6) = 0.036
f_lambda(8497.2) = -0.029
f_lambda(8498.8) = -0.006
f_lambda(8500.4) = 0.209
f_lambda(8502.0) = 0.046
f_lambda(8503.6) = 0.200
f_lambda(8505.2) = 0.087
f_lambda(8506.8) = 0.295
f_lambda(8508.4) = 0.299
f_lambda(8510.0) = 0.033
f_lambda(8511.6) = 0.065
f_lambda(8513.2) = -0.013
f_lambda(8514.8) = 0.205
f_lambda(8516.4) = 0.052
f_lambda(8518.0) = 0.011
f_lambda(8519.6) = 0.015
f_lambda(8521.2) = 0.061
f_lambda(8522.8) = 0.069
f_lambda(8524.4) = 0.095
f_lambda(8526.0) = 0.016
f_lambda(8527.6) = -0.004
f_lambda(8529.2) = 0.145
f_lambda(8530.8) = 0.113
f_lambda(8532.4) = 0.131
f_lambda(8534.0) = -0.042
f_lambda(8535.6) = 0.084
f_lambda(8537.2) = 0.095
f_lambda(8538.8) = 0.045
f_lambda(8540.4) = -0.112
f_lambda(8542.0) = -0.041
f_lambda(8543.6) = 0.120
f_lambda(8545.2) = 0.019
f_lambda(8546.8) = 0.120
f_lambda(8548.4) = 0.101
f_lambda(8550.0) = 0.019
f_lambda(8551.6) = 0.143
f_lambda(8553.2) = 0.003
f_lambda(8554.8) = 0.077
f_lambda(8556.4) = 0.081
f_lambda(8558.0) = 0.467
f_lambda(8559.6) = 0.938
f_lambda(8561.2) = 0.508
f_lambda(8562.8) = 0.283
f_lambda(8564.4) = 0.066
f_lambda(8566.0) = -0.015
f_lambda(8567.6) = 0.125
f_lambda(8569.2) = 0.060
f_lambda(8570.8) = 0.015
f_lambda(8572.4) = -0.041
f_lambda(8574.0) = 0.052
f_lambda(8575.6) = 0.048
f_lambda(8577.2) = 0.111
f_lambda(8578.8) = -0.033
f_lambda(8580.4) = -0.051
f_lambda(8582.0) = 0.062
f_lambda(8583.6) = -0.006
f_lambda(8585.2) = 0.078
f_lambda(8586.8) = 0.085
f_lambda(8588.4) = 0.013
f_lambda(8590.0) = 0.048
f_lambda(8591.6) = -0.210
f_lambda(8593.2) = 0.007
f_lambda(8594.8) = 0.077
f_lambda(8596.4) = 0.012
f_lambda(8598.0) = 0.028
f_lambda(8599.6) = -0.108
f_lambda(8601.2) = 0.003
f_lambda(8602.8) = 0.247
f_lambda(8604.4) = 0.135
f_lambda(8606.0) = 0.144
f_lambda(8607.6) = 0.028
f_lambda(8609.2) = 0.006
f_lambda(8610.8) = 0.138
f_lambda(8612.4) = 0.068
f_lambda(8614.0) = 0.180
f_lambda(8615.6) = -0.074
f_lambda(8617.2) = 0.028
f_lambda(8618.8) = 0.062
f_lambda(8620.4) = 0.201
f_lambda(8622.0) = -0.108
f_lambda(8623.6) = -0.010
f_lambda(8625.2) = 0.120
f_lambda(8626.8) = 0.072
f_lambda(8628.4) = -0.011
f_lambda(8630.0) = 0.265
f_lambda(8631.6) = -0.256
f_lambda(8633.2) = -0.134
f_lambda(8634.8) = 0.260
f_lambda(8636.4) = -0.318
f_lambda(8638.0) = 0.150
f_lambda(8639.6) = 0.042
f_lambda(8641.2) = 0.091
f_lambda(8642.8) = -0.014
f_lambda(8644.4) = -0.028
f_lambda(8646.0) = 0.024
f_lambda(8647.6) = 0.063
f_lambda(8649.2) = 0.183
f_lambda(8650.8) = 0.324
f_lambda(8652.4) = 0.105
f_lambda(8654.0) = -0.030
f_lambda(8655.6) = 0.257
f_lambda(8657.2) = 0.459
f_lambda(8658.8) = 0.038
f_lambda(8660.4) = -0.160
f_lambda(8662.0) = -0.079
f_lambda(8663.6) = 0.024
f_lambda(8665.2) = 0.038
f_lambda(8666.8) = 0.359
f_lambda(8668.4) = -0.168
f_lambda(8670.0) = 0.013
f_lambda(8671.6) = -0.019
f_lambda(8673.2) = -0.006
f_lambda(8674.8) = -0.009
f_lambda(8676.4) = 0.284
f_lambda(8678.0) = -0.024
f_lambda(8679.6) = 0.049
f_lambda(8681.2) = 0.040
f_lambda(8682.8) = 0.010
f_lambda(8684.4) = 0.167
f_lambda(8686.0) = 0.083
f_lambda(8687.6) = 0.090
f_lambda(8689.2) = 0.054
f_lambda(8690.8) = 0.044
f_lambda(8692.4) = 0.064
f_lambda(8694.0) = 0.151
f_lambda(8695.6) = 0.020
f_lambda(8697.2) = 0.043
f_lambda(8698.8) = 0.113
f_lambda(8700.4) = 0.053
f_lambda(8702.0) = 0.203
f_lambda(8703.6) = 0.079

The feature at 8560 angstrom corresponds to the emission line H-gamma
